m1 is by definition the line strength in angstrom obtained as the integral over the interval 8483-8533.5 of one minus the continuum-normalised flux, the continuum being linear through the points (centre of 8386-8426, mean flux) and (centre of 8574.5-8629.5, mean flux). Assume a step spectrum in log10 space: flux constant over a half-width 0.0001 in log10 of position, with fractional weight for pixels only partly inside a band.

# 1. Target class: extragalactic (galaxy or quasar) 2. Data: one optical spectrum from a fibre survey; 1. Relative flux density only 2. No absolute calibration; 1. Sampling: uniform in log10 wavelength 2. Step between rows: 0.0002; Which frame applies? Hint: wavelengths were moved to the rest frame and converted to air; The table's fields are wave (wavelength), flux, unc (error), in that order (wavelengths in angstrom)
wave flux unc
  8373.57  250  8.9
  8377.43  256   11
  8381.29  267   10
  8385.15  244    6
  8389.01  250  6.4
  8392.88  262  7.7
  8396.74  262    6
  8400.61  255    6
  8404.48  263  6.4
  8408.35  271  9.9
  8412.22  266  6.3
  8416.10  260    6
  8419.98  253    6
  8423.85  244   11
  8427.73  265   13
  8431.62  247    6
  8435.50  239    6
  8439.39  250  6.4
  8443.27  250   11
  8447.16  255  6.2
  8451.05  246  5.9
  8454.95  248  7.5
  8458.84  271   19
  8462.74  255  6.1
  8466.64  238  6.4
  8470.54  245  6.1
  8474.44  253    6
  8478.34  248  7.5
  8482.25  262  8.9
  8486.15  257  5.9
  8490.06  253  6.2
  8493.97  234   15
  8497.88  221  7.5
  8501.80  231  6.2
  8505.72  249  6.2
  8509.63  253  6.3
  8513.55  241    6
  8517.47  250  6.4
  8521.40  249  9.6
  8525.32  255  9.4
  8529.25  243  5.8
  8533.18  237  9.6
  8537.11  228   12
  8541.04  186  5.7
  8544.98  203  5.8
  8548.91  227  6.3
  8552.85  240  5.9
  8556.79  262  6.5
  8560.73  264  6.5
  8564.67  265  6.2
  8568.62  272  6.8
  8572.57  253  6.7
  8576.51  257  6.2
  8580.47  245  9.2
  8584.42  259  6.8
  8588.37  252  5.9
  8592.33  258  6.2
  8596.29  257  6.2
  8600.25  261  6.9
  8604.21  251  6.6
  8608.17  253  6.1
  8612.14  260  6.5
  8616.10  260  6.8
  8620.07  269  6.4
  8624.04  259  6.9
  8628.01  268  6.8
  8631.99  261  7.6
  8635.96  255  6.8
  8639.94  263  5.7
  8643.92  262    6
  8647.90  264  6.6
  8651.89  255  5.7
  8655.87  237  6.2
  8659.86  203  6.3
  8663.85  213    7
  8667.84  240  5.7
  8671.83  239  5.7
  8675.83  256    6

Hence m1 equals 2.59 angstrom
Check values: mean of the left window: 258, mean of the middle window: 245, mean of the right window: 258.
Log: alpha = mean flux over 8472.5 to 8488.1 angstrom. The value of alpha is 255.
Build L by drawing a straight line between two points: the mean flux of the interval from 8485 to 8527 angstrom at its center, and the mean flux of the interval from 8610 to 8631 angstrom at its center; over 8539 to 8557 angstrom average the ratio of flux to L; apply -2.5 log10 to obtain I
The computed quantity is 0.15 mag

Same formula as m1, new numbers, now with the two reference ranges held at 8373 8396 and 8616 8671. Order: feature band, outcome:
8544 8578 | 0.17 angstrom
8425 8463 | 0.29 angstrom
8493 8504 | 1.06 angstrom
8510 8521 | 0.25 angstrom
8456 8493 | 0.10 angstrom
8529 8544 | 1.93 angstrom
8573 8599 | -0.36 angstrom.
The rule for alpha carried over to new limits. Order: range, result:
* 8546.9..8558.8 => 243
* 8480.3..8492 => 257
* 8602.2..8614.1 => 255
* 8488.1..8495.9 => 244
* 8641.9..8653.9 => 260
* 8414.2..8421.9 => 256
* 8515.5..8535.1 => 247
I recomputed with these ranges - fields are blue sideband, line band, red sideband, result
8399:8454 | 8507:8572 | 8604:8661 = 0.05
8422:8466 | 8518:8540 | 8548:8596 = 0.06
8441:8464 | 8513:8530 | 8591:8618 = 0.03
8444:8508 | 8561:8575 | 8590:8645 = -0.03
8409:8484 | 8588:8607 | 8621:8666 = -0.02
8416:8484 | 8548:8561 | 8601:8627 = 0.04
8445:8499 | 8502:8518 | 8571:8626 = 0.02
